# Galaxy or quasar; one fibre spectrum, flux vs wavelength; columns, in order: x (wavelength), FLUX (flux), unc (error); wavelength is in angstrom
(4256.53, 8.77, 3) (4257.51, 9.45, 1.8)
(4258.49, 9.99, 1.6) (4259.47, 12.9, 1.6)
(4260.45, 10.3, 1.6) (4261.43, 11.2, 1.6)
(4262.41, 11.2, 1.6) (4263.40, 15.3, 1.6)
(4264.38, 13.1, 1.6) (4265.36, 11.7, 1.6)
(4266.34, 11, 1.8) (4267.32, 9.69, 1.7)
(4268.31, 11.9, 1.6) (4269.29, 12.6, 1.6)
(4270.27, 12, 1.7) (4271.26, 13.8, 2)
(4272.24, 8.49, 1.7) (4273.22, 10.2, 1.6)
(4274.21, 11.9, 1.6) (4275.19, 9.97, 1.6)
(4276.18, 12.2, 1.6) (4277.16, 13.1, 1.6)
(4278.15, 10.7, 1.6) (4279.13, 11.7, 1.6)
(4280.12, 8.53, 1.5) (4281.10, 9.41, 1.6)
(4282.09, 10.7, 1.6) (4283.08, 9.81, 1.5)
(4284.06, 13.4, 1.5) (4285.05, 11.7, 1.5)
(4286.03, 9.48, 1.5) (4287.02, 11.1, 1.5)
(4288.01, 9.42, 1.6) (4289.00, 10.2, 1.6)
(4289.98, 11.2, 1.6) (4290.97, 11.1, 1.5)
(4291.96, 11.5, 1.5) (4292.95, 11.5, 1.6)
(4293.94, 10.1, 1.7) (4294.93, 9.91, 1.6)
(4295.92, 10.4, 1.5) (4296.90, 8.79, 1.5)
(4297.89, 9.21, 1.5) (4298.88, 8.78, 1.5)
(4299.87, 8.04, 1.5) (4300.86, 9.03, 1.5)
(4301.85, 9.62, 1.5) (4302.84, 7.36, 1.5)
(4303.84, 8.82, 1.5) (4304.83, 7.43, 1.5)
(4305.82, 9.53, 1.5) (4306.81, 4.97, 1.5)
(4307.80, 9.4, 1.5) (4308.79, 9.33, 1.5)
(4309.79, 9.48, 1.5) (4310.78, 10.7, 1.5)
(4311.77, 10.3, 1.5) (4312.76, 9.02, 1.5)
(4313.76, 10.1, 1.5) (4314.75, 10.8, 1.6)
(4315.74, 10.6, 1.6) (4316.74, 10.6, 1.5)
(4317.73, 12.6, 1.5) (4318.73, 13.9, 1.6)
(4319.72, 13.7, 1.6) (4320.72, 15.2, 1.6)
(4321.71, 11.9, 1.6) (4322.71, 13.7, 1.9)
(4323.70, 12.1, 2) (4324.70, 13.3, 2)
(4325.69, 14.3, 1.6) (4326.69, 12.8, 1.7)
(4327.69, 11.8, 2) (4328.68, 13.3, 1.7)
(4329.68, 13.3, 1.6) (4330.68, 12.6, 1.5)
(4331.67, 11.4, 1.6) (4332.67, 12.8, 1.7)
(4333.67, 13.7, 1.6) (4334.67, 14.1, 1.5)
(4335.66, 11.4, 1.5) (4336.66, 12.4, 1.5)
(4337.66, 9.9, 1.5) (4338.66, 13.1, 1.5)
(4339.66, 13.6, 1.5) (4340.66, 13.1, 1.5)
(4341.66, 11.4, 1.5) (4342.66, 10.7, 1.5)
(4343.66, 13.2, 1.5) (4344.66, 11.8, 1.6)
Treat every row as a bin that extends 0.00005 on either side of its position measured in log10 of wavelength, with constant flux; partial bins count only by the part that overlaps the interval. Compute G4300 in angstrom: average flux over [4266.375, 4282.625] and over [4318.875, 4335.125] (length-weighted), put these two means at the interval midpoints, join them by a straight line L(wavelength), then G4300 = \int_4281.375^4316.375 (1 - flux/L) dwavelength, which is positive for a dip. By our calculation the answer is 6.4 angstrom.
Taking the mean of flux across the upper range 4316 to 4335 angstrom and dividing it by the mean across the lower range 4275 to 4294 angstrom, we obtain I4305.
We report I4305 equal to 1.19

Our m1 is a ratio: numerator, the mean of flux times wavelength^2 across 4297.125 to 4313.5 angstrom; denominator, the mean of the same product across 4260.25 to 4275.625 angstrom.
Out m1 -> 0.8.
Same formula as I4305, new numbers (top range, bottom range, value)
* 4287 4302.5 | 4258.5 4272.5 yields 0.84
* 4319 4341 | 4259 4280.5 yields 1.12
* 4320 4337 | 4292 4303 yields 1.37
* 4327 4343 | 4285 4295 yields 1.17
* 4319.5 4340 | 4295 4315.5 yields 1.41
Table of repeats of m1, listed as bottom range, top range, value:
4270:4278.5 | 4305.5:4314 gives 0.82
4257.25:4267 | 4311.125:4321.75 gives 1.03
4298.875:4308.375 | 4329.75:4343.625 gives 1.52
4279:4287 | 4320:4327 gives 1.29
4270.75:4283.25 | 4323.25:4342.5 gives 1.20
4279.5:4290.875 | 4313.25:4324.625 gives 1.19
